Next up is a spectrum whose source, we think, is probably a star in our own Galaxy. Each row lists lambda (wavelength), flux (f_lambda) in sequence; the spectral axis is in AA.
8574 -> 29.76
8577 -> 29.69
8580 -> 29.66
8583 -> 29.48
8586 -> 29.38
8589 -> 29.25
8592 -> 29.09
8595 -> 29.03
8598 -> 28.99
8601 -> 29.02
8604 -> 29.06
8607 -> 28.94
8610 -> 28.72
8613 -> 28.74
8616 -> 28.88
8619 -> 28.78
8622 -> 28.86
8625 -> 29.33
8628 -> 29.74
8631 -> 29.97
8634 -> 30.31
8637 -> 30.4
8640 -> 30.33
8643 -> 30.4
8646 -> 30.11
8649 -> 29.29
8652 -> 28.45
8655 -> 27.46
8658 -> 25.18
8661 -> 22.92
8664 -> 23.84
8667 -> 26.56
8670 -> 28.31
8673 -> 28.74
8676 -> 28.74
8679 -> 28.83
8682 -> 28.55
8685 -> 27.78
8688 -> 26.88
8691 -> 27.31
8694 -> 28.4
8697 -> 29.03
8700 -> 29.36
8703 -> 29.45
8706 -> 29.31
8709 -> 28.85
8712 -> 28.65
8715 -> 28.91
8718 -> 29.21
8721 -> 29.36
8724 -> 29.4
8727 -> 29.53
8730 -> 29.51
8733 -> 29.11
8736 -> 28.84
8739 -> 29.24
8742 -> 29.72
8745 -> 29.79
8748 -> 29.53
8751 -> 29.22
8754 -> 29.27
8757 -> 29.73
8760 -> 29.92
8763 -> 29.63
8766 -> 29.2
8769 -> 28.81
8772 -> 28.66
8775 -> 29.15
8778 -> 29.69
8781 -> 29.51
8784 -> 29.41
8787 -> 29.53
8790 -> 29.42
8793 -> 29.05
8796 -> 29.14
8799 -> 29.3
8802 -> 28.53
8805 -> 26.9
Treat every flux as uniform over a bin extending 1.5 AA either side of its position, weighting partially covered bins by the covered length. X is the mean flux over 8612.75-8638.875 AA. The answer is 29.5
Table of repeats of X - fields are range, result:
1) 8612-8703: 28.4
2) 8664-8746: 28.7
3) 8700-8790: 29.3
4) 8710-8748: 29.3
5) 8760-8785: 29.3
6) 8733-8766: 29.5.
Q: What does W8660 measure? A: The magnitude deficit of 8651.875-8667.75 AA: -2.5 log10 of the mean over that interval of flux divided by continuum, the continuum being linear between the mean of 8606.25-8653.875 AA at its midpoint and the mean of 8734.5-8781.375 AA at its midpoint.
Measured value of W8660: 0.157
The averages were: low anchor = 29.4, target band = 25.5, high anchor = 29.4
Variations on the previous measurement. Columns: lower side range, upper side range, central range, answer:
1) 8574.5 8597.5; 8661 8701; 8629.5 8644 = -0.067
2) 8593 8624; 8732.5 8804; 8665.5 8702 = 0.033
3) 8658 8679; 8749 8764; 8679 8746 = -0.032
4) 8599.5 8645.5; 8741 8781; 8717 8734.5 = 0.002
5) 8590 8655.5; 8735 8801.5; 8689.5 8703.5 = 0.025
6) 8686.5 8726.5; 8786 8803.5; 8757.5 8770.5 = -0.014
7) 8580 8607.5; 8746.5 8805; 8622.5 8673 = 0.033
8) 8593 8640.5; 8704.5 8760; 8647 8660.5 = 0.075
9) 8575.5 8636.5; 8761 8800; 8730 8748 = -0.004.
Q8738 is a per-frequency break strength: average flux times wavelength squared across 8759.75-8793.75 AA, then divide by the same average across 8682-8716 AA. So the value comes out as 1.0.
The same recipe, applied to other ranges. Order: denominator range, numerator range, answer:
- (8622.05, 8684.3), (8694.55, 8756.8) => 1.05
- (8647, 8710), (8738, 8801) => 1.08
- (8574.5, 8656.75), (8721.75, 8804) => 1.03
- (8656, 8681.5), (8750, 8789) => 1.12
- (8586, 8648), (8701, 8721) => 1.01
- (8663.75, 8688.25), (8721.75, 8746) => 1.07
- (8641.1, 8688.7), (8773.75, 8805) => 1.08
